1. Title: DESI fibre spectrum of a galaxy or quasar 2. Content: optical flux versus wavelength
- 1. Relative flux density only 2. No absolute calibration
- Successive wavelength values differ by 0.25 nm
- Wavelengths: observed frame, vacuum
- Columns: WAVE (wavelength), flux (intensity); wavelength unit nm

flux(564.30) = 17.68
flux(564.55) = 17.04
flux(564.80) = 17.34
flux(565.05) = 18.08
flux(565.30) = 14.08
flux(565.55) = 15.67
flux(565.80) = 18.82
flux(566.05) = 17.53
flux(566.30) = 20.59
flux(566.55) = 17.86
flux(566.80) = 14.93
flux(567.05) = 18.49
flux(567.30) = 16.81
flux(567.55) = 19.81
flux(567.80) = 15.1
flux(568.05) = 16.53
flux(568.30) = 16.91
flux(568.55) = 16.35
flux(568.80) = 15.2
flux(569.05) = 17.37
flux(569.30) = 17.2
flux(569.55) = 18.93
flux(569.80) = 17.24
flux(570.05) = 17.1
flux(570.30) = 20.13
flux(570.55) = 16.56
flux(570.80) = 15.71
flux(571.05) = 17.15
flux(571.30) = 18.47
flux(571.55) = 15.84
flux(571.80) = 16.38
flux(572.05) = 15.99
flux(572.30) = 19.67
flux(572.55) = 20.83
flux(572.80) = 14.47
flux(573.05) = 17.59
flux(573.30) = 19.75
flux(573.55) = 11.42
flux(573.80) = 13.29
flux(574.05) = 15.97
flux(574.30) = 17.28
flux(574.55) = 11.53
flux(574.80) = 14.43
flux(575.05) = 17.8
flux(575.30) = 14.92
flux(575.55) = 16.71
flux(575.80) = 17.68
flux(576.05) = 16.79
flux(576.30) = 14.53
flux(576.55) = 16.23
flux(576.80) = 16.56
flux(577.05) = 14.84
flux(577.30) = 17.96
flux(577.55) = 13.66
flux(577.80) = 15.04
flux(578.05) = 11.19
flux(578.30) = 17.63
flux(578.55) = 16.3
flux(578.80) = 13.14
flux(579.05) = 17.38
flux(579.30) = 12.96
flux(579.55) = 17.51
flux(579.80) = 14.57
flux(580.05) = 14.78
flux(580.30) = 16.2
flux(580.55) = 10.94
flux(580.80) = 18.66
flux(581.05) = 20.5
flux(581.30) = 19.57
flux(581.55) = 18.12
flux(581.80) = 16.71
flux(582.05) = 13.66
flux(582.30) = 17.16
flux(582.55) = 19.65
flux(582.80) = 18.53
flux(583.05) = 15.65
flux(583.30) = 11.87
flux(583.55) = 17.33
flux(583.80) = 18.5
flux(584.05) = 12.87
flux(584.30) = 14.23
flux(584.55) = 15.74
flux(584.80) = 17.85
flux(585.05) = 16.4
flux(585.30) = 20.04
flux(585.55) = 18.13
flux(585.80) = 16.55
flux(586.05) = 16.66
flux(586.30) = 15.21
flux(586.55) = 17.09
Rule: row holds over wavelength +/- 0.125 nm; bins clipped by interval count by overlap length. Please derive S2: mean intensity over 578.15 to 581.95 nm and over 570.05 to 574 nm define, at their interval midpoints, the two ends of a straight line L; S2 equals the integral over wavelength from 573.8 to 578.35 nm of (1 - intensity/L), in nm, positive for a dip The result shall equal 0.29 nm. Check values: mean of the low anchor 16.9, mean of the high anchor 16.3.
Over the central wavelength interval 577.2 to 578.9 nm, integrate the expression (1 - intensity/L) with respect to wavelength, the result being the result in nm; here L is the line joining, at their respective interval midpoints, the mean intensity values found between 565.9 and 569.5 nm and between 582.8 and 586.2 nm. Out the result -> 0.18 nm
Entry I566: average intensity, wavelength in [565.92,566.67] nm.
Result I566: 18.7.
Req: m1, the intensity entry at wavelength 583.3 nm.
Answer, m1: 11.87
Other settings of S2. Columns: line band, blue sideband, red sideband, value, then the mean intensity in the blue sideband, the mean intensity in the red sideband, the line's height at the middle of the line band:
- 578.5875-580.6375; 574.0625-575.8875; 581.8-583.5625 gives 0.155 nm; 15.7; 16.2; 16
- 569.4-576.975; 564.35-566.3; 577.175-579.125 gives -0.262 nm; 17.2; 15.2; 16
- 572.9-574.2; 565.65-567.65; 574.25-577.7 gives 0.058 nm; 18.1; 15.7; 16.3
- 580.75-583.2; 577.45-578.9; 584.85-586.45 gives -0.288 nm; 14.5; 17.2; 15.9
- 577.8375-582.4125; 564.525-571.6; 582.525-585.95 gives 0.223 nm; 17.2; 16.6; 16.7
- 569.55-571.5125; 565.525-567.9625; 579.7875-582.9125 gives -0.006 nm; 17.6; 16.9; 17.4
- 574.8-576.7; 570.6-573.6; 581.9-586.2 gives 0.072 nm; 17.1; 16.5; 16.9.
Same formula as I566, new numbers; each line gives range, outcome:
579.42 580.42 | 15.7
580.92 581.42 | 20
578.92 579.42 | 15.2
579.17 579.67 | 15.2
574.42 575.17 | 14.6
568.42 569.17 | 16.3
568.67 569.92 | 17.2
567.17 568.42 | 17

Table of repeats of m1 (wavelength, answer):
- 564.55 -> 17.04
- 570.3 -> 20.13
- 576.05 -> 16.79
